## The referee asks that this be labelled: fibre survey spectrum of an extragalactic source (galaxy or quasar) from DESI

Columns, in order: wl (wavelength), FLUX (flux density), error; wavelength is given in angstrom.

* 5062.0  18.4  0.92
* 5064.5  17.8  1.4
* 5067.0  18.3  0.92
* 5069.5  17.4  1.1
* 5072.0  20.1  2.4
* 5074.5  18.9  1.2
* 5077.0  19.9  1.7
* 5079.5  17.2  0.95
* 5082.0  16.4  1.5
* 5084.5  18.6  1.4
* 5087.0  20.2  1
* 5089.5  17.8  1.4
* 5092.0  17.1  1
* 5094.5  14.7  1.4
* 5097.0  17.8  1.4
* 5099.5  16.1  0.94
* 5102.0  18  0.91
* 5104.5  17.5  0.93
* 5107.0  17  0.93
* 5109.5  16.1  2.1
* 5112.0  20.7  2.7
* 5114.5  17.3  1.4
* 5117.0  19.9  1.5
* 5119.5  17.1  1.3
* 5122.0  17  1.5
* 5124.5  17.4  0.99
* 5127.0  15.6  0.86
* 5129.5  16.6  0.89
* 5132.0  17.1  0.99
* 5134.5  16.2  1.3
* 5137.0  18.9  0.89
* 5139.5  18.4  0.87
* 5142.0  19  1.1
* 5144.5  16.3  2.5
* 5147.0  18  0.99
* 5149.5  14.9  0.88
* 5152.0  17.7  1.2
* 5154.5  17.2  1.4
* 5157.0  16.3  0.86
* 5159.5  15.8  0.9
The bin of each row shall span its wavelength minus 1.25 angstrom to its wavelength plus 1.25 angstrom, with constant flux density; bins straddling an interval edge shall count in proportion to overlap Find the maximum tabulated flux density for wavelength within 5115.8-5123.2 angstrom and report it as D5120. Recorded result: 19.9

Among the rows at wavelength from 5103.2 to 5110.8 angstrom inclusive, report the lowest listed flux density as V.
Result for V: 16.1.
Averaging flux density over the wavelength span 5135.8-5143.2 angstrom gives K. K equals 18.8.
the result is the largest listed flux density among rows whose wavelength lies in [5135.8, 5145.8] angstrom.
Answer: 19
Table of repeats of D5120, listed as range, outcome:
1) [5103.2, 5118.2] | 20.7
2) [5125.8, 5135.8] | 17.1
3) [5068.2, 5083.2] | 20.1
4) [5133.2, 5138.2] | 18.9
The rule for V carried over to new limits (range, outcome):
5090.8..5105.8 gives 14.7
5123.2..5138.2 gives 15.6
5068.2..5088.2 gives 16.4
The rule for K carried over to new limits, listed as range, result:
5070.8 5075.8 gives 19.5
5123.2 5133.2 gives 16.7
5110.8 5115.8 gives 19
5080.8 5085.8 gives 17.5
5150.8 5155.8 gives 17.4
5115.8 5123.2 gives 18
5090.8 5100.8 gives 16.4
